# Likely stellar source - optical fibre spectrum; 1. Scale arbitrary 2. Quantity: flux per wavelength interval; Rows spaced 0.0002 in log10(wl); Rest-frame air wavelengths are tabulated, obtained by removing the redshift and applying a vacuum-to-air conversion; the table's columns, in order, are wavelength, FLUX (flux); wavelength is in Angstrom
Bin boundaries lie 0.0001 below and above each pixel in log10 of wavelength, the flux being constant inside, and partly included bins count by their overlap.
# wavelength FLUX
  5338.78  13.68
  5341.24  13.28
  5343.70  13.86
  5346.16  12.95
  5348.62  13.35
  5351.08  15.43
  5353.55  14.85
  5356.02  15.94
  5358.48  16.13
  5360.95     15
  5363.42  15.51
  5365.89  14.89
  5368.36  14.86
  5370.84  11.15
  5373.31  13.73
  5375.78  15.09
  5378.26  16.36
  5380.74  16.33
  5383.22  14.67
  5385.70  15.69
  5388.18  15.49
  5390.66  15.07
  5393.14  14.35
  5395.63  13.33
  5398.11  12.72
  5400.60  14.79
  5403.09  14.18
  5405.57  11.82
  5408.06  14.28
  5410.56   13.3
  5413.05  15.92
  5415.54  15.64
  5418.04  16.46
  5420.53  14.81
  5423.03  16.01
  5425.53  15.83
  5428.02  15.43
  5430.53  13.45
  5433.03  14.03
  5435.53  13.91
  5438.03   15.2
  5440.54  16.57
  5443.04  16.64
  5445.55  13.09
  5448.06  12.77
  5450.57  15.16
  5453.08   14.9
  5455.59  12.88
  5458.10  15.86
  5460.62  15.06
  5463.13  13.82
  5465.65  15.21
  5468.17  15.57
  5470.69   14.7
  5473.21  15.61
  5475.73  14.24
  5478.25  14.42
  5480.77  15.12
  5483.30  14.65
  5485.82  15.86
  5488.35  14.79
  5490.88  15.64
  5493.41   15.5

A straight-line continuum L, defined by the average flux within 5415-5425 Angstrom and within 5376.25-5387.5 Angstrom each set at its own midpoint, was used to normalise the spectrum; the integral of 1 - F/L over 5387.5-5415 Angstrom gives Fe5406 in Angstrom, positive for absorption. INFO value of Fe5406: 2.78 Angstrom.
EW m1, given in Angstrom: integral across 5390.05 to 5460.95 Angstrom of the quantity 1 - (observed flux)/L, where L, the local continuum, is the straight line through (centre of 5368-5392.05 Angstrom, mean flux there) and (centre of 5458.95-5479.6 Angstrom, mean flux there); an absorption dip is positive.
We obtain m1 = 1.2 Angstrom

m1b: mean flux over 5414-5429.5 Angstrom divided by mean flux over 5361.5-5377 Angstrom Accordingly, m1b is 1.10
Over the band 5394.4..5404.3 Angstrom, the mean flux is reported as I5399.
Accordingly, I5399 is 13.8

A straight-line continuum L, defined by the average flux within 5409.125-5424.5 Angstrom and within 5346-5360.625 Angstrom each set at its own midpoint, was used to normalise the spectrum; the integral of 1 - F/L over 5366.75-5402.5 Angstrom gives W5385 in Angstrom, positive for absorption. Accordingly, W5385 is 1.4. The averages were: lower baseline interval 14.9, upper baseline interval 15.3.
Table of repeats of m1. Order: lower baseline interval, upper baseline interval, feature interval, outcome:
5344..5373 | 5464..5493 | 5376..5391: -1.00 Angstrom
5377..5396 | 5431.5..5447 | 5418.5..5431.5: -0.23 Angstrom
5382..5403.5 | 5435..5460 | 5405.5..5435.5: -0.45 Angstrom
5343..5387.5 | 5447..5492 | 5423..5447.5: -0.18 Angstrom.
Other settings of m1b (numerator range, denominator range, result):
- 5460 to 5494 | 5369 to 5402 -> 1.03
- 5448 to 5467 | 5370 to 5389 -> 0.98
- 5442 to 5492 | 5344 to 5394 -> 1.00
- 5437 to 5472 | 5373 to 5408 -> 1.02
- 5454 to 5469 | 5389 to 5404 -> 1.04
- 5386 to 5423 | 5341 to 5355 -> 1.04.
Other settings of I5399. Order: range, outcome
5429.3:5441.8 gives 14.6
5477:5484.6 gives 14.7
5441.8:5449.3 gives 14.2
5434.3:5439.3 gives 14.6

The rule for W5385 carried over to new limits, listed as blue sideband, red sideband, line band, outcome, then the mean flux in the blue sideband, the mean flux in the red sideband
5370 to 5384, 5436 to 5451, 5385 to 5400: 0.29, 14.6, 14.8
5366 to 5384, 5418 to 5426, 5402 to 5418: 1.09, 14.6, 15.7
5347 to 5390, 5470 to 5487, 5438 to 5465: 0.44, 15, 15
